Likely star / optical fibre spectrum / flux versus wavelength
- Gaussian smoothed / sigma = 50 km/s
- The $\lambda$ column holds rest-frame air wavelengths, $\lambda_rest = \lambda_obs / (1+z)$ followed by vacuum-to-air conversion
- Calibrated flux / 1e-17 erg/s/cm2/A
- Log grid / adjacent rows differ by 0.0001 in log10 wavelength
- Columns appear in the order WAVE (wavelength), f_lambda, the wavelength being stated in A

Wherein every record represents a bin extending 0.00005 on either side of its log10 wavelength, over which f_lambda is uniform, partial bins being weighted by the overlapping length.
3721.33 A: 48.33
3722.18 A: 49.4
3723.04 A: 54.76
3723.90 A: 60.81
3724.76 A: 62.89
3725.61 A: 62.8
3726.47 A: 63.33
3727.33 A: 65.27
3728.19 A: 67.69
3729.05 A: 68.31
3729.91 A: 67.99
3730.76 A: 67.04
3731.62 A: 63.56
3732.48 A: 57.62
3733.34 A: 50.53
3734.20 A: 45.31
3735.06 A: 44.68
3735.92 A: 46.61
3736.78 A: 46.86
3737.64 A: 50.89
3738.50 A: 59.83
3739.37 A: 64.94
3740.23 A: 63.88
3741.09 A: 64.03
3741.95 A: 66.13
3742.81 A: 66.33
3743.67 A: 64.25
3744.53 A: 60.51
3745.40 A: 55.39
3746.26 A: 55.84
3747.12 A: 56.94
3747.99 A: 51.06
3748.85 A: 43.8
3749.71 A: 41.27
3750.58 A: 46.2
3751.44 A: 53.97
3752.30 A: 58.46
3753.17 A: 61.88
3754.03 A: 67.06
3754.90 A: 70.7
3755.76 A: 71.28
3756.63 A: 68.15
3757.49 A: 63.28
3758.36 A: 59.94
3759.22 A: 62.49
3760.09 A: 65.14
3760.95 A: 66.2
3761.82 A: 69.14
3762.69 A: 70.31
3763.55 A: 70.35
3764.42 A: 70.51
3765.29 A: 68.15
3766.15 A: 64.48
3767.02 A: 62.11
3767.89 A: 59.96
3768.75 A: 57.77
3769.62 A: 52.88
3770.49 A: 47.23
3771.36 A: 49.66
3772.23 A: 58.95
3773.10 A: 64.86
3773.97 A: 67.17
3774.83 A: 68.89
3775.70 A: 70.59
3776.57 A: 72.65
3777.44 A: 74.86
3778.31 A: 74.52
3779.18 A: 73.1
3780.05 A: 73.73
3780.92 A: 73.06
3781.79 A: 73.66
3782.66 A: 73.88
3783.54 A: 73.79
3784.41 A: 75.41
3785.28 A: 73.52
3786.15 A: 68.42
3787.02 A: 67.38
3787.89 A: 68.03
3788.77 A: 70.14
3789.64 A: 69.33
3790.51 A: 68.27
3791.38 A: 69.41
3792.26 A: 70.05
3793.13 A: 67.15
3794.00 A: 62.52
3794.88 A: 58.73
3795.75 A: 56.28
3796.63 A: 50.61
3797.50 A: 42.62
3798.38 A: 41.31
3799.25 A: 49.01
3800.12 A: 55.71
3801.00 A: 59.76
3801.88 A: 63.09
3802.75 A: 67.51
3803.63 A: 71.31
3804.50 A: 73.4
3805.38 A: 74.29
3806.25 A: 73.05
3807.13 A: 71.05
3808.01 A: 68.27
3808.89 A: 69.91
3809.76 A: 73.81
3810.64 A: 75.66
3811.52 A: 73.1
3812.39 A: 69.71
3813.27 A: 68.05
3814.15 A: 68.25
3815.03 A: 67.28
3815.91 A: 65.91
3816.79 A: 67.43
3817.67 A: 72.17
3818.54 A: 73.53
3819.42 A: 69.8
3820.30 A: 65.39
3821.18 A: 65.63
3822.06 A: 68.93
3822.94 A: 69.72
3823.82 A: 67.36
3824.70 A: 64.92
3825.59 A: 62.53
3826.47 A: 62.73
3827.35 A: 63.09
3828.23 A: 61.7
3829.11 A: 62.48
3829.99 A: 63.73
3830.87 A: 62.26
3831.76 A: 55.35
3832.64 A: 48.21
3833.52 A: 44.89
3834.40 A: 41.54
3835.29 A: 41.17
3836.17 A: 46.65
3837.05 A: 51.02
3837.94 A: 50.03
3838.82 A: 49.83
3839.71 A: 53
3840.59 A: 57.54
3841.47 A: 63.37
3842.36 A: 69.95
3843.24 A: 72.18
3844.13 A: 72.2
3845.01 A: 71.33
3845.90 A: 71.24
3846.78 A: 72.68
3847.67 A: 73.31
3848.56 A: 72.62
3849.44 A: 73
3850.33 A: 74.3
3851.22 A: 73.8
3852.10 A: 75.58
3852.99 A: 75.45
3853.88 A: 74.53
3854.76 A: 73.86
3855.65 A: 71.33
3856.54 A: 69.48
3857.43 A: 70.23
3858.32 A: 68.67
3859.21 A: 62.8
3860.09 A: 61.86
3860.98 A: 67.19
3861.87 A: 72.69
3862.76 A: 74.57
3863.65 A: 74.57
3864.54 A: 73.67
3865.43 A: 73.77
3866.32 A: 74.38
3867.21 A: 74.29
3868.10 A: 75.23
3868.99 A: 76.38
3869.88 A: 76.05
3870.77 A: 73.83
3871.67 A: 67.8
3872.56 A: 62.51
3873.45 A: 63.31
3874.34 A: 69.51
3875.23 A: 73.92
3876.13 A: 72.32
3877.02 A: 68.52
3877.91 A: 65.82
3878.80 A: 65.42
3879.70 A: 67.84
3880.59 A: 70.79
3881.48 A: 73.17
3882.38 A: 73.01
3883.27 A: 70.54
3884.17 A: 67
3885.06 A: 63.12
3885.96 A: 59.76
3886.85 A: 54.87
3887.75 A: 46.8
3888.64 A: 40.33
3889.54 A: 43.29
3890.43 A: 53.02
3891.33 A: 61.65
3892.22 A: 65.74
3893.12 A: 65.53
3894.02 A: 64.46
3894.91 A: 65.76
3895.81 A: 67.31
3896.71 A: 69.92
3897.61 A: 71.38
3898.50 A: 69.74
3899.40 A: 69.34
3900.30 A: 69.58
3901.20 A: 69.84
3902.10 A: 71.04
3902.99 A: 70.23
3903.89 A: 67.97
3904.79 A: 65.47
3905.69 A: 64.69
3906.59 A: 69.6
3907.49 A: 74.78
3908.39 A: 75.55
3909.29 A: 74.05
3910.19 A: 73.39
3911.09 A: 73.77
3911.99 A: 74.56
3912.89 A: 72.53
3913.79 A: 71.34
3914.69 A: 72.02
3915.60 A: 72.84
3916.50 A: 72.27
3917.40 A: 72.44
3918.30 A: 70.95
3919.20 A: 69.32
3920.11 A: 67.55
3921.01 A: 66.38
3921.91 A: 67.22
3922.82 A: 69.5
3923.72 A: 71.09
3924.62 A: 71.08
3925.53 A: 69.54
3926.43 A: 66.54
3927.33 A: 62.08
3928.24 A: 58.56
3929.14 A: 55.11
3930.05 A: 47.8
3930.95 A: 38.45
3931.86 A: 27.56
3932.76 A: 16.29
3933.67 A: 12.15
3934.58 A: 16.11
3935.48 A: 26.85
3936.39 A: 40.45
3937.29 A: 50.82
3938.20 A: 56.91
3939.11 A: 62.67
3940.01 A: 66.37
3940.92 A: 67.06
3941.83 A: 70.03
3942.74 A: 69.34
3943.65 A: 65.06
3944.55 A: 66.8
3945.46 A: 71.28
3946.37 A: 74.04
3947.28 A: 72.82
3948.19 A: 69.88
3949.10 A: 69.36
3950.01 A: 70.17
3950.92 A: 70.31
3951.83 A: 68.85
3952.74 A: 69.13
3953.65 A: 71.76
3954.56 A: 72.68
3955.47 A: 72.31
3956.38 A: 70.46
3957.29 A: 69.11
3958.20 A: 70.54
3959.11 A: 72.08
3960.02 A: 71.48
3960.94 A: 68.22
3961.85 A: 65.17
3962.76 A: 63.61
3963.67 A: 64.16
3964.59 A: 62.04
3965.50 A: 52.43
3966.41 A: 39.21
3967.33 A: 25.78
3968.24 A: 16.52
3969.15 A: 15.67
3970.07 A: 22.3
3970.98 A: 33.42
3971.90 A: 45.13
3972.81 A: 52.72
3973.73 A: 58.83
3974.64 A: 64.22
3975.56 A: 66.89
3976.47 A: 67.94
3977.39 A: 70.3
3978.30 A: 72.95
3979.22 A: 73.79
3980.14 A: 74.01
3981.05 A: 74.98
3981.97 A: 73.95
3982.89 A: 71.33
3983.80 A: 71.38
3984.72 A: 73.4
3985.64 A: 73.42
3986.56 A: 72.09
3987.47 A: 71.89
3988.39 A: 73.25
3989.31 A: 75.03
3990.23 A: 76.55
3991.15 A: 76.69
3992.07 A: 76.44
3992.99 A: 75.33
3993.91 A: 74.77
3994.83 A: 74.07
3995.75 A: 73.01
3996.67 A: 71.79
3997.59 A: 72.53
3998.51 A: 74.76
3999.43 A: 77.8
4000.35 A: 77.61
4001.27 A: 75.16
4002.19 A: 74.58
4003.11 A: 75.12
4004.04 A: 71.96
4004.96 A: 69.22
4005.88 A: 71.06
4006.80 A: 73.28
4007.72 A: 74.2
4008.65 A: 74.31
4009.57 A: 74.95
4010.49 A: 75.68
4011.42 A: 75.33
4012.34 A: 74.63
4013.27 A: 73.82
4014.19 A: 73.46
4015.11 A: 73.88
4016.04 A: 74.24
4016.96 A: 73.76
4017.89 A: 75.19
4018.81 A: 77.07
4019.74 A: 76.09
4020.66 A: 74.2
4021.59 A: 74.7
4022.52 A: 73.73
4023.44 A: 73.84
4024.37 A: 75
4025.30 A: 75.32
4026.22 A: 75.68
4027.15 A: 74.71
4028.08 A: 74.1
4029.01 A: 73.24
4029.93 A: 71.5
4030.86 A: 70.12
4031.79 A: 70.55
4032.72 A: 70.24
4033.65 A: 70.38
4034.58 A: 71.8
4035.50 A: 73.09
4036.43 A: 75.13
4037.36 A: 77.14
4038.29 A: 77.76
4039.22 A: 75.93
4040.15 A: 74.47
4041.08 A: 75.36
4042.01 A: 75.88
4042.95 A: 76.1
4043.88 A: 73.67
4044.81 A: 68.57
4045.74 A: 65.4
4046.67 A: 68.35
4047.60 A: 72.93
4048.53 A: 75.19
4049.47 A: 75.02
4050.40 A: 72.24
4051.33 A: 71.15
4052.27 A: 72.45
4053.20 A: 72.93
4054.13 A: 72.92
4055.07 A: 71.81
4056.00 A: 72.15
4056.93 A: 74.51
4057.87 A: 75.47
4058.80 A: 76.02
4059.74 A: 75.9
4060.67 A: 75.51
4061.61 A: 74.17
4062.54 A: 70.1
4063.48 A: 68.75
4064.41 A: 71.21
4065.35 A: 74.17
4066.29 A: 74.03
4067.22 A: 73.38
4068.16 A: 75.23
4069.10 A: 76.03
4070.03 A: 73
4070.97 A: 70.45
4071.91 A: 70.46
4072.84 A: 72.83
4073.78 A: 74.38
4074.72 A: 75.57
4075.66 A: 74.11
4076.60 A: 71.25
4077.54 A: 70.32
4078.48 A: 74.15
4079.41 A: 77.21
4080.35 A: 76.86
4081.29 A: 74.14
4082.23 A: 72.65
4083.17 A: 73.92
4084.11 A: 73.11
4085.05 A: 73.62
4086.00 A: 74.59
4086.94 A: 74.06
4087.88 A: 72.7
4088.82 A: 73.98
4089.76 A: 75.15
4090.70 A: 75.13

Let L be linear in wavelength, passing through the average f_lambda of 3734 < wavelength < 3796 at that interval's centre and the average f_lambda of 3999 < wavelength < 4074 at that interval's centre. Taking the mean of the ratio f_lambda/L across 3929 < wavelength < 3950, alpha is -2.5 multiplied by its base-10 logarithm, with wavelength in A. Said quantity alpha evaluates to 0.30 mag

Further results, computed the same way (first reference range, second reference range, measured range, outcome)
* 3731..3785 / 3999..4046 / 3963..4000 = 0.14 mag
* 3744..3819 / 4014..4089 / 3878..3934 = 0.08 mag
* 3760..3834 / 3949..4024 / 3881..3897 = 0.09 mag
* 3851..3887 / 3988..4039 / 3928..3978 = 0.28 mag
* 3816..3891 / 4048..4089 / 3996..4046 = -0.03 mag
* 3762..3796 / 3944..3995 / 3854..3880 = -0.07 mag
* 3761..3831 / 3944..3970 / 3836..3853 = -0.02 mag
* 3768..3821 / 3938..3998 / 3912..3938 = 0.16 mag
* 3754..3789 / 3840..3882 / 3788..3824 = 0.04 mag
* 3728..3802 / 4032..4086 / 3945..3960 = -0.03 mag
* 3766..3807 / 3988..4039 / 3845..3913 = 0.00 mag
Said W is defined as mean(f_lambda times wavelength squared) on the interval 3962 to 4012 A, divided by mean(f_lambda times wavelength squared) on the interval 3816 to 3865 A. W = 1.1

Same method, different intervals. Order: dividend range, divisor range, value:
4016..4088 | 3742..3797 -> 1.32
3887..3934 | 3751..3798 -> 1.04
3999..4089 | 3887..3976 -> 1.28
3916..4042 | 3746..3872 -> 1.11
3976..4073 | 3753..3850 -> 1.27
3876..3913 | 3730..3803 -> 1.14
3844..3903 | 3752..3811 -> 1.09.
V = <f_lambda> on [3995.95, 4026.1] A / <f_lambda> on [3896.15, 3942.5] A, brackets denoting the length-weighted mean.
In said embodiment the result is 1.2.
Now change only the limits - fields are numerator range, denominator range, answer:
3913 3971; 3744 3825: 0.91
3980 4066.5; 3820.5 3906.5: 1.12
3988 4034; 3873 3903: 1.14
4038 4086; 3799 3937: 1.13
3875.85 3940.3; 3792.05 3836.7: 0.99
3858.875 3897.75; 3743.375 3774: 1.10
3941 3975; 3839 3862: 0.87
